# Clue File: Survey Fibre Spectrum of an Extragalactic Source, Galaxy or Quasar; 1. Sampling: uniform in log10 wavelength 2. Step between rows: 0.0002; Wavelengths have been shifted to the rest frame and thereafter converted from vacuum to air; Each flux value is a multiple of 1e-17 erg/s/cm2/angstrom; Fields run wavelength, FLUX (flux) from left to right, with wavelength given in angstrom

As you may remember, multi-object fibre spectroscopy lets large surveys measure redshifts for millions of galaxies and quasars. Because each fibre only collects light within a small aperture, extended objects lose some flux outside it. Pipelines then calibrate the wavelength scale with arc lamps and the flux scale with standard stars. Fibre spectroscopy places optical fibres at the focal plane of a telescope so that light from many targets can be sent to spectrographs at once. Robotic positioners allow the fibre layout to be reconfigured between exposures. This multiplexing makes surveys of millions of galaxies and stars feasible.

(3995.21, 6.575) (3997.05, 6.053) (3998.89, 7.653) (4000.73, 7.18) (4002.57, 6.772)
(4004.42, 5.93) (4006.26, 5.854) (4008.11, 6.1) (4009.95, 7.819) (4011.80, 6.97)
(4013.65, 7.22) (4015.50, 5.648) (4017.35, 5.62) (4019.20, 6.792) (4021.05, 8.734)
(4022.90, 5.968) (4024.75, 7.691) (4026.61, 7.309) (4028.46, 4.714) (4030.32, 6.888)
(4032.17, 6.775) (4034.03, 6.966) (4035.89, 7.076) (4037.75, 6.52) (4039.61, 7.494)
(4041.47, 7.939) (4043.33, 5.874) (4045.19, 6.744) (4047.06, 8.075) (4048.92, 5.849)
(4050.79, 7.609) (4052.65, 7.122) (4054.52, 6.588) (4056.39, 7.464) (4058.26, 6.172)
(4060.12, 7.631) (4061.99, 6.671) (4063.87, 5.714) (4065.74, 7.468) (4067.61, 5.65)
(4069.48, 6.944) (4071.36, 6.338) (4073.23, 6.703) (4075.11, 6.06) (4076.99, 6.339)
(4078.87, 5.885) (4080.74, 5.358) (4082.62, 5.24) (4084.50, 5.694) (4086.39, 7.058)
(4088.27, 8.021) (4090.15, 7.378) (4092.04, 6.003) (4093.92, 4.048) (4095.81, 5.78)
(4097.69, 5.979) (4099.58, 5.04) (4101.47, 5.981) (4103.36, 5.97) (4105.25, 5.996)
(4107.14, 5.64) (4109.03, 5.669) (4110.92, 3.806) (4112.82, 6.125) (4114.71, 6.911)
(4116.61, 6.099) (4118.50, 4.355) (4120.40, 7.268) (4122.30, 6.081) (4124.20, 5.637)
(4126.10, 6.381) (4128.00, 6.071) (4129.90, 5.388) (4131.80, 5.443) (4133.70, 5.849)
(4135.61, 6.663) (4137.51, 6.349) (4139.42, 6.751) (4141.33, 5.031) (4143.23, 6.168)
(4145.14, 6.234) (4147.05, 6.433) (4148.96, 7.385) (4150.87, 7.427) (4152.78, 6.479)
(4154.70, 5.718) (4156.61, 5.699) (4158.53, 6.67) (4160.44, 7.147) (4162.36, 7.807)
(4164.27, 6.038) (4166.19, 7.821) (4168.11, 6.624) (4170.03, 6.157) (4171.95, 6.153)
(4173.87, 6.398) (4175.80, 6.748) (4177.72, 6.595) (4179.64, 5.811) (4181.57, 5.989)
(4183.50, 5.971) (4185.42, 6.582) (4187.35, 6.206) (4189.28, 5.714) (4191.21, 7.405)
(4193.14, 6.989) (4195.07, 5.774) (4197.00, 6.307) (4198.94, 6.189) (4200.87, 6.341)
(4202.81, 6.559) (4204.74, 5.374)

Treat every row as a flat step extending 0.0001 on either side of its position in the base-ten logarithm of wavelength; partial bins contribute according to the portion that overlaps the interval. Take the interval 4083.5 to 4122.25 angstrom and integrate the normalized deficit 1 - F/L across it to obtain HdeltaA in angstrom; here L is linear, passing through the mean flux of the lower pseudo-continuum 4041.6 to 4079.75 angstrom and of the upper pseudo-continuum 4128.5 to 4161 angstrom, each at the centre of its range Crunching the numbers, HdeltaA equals 3.2 angstrom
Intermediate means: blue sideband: 6.67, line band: 5.94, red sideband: 6.27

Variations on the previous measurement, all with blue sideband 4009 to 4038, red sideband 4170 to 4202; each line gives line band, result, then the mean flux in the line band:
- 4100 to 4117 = 2.03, 5.77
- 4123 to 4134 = 1.17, 5.8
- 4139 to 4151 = 0.05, 6.42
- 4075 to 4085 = 1.35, 5.74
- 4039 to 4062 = -1.04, 7.03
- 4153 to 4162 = -0.03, 6.42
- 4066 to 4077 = 0.41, 6.41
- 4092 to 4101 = 1.70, 5.34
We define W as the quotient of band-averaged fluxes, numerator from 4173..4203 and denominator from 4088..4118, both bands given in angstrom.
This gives 1.1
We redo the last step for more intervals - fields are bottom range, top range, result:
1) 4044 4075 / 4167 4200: 0.94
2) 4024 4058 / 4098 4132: 0.84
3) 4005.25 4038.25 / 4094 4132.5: 0.86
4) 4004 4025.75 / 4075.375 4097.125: 0.90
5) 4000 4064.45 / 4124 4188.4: 0.94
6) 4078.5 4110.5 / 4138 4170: 1.12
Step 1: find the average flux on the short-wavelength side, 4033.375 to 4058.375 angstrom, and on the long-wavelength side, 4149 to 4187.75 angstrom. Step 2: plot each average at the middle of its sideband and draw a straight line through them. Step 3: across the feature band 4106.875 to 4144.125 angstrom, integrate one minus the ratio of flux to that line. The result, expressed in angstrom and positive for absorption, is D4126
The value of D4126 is 4.4 angstrom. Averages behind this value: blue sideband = 6.99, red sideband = 6.53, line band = 5.89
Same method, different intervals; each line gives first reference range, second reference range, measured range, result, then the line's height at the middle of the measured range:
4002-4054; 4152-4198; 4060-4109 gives 3.8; 6.66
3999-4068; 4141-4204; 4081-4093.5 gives 0.5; 6.66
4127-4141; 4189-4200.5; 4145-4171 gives -2.2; 6.19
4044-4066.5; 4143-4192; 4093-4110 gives 3.0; 6.75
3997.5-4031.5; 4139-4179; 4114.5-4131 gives 1.5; 6.58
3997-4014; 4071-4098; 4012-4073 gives -3.0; 6.47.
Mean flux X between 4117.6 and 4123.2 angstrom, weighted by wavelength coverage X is 5.91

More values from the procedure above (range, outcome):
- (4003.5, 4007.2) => 5.89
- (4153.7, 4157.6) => 5.71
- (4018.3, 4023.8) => 7.18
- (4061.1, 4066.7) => 6.61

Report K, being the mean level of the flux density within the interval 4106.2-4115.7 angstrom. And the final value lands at 5.63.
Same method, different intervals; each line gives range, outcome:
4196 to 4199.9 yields 6.24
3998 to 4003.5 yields 7.2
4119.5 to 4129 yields 6.28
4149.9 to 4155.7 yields 6.54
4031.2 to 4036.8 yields 6.94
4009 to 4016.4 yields 6.91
